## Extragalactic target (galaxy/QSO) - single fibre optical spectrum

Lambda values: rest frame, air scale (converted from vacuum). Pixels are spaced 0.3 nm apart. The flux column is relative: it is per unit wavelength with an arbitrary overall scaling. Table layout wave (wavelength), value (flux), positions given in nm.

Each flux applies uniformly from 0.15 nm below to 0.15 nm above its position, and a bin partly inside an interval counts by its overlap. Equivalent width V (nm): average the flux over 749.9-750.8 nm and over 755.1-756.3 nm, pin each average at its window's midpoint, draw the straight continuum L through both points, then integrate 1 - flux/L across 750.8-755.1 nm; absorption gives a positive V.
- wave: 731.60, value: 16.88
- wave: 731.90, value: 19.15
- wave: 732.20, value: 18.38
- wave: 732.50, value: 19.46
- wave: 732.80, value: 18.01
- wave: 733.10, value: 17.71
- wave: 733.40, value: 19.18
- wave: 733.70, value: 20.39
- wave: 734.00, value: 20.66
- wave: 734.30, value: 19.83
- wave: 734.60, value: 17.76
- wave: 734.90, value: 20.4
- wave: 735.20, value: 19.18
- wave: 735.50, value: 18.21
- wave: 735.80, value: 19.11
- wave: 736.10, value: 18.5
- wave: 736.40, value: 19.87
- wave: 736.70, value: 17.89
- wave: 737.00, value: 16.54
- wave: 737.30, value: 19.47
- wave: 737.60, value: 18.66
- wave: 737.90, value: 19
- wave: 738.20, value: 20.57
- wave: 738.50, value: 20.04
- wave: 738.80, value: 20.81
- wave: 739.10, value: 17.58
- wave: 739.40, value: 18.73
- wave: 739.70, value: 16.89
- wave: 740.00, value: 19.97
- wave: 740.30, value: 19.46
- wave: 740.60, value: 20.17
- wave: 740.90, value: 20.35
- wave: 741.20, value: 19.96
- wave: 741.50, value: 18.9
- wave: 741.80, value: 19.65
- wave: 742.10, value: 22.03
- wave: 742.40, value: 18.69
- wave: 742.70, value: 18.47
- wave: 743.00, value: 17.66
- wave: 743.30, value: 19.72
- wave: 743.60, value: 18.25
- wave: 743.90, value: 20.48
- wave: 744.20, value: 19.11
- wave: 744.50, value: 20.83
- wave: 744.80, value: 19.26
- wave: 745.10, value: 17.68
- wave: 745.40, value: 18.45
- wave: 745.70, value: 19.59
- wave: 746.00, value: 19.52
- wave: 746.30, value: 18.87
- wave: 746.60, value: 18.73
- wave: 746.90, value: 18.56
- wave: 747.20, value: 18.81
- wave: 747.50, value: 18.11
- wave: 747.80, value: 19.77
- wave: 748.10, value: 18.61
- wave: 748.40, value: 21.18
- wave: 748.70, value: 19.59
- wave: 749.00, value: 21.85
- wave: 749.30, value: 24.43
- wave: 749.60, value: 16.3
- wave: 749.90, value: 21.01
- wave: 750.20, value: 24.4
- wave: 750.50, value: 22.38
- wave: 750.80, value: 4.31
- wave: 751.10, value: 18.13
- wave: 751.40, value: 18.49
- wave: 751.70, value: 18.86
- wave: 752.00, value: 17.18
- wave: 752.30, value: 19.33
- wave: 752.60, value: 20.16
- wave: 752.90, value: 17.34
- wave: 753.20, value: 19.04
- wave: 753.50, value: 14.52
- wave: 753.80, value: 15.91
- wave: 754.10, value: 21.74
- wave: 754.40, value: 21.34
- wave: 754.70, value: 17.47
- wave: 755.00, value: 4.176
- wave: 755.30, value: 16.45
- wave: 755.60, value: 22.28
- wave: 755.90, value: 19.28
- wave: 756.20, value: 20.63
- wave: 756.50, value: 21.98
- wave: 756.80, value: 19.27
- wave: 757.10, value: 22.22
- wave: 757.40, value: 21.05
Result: 0.51 nm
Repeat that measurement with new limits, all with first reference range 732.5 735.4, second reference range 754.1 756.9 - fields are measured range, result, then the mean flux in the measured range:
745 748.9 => -0.09 nm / 19.1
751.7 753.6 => 0.03 nm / 18.1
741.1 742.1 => -0.05 nm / 19.9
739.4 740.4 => 0.01 nm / 18.7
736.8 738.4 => 0.02 nm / 18.9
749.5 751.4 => 0.07 nm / 17.9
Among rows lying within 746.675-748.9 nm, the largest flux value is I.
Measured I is 21.18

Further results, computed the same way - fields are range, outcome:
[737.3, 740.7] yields 20.81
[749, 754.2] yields 24.43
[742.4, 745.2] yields 20.83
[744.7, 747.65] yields 19.59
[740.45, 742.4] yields 22.03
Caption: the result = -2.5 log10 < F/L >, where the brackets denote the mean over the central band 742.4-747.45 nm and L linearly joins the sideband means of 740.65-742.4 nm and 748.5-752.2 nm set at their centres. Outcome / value 0.04 mag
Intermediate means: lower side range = 20.1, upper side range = 18.9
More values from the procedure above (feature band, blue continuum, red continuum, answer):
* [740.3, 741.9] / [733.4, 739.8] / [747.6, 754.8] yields -0.04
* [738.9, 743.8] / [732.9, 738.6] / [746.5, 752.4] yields -0.01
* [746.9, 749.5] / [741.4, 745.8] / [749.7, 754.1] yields -0.09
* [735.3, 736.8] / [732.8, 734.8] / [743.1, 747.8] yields 0.02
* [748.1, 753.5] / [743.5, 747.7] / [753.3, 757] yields -0.03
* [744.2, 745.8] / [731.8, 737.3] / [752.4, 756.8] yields -0.04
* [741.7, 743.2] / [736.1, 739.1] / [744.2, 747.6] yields -0.02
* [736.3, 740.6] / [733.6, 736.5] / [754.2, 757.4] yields 0.01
